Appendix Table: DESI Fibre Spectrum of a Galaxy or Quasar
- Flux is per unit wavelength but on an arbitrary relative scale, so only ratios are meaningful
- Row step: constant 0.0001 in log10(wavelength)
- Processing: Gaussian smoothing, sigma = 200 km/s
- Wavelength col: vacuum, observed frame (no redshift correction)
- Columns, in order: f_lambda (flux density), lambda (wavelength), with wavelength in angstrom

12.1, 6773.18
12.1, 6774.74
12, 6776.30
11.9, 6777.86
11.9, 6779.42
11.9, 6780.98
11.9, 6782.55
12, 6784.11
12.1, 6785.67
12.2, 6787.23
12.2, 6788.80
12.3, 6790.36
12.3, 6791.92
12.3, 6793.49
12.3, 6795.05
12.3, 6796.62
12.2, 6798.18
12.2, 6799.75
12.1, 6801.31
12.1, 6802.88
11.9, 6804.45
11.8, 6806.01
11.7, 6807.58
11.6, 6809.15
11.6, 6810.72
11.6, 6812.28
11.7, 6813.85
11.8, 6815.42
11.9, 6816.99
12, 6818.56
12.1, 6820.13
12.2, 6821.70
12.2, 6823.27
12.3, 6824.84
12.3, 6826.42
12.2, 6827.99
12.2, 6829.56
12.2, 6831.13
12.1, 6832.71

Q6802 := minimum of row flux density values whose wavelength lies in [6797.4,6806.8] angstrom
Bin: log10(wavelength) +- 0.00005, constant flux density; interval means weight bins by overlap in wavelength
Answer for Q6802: 11.8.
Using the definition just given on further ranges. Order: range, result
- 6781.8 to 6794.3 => 11.9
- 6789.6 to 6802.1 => 12.1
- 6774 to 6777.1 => 12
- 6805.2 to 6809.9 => 11.6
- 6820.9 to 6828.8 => 12.2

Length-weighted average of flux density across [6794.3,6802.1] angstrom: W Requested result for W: 12.2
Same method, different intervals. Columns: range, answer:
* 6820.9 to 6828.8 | 12.2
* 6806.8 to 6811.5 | 11.6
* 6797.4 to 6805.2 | 12.1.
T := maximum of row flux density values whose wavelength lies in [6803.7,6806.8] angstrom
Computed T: 11.9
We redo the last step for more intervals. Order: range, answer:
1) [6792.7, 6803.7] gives 12.3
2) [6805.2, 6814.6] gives 11.8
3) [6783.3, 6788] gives 12.2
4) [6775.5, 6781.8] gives 12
